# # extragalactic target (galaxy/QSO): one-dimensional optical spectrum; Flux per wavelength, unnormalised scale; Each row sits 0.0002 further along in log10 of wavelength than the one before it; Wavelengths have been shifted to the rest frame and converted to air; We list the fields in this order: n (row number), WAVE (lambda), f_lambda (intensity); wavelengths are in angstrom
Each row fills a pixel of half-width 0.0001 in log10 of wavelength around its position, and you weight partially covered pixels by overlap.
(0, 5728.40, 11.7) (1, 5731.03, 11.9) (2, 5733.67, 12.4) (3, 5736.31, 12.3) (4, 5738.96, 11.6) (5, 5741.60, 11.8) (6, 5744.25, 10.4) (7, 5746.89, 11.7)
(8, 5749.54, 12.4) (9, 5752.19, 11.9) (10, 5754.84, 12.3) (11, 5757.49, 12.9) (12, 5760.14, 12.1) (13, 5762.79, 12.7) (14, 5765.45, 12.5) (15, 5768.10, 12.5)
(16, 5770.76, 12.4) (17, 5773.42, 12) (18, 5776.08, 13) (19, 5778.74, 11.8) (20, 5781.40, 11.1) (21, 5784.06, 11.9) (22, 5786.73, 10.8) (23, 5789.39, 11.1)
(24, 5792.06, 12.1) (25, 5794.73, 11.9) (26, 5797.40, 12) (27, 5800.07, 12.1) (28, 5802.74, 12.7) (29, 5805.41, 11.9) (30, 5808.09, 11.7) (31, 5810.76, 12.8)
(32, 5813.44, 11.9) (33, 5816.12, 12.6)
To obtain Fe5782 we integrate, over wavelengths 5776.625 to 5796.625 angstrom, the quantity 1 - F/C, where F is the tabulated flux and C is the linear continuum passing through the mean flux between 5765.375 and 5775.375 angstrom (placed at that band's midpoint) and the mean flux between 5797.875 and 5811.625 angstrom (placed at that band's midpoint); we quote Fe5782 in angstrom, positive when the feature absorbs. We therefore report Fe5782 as 1.1 angstrom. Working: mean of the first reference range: 12.4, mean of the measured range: 11.6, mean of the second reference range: 12.2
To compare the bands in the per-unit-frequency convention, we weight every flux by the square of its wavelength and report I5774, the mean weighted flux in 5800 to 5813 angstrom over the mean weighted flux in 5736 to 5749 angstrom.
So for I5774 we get 1.1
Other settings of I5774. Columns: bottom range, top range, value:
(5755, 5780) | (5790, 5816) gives 0.99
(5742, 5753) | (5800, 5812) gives 1.08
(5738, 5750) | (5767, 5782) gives 1.07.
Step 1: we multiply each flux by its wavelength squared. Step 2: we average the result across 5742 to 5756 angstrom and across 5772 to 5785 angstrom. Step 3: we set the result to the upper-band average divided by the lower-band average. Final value 1.03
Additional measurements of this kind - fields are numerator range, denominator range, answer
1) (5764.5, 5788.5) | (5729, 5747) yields 1.03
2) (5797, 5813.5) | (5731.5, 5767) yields 1.03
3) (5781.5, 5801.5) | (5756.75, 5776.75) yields 0.94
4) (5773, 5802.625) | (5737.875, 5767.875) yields 0.99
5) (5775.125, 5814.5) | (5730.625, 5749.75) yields 1.03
